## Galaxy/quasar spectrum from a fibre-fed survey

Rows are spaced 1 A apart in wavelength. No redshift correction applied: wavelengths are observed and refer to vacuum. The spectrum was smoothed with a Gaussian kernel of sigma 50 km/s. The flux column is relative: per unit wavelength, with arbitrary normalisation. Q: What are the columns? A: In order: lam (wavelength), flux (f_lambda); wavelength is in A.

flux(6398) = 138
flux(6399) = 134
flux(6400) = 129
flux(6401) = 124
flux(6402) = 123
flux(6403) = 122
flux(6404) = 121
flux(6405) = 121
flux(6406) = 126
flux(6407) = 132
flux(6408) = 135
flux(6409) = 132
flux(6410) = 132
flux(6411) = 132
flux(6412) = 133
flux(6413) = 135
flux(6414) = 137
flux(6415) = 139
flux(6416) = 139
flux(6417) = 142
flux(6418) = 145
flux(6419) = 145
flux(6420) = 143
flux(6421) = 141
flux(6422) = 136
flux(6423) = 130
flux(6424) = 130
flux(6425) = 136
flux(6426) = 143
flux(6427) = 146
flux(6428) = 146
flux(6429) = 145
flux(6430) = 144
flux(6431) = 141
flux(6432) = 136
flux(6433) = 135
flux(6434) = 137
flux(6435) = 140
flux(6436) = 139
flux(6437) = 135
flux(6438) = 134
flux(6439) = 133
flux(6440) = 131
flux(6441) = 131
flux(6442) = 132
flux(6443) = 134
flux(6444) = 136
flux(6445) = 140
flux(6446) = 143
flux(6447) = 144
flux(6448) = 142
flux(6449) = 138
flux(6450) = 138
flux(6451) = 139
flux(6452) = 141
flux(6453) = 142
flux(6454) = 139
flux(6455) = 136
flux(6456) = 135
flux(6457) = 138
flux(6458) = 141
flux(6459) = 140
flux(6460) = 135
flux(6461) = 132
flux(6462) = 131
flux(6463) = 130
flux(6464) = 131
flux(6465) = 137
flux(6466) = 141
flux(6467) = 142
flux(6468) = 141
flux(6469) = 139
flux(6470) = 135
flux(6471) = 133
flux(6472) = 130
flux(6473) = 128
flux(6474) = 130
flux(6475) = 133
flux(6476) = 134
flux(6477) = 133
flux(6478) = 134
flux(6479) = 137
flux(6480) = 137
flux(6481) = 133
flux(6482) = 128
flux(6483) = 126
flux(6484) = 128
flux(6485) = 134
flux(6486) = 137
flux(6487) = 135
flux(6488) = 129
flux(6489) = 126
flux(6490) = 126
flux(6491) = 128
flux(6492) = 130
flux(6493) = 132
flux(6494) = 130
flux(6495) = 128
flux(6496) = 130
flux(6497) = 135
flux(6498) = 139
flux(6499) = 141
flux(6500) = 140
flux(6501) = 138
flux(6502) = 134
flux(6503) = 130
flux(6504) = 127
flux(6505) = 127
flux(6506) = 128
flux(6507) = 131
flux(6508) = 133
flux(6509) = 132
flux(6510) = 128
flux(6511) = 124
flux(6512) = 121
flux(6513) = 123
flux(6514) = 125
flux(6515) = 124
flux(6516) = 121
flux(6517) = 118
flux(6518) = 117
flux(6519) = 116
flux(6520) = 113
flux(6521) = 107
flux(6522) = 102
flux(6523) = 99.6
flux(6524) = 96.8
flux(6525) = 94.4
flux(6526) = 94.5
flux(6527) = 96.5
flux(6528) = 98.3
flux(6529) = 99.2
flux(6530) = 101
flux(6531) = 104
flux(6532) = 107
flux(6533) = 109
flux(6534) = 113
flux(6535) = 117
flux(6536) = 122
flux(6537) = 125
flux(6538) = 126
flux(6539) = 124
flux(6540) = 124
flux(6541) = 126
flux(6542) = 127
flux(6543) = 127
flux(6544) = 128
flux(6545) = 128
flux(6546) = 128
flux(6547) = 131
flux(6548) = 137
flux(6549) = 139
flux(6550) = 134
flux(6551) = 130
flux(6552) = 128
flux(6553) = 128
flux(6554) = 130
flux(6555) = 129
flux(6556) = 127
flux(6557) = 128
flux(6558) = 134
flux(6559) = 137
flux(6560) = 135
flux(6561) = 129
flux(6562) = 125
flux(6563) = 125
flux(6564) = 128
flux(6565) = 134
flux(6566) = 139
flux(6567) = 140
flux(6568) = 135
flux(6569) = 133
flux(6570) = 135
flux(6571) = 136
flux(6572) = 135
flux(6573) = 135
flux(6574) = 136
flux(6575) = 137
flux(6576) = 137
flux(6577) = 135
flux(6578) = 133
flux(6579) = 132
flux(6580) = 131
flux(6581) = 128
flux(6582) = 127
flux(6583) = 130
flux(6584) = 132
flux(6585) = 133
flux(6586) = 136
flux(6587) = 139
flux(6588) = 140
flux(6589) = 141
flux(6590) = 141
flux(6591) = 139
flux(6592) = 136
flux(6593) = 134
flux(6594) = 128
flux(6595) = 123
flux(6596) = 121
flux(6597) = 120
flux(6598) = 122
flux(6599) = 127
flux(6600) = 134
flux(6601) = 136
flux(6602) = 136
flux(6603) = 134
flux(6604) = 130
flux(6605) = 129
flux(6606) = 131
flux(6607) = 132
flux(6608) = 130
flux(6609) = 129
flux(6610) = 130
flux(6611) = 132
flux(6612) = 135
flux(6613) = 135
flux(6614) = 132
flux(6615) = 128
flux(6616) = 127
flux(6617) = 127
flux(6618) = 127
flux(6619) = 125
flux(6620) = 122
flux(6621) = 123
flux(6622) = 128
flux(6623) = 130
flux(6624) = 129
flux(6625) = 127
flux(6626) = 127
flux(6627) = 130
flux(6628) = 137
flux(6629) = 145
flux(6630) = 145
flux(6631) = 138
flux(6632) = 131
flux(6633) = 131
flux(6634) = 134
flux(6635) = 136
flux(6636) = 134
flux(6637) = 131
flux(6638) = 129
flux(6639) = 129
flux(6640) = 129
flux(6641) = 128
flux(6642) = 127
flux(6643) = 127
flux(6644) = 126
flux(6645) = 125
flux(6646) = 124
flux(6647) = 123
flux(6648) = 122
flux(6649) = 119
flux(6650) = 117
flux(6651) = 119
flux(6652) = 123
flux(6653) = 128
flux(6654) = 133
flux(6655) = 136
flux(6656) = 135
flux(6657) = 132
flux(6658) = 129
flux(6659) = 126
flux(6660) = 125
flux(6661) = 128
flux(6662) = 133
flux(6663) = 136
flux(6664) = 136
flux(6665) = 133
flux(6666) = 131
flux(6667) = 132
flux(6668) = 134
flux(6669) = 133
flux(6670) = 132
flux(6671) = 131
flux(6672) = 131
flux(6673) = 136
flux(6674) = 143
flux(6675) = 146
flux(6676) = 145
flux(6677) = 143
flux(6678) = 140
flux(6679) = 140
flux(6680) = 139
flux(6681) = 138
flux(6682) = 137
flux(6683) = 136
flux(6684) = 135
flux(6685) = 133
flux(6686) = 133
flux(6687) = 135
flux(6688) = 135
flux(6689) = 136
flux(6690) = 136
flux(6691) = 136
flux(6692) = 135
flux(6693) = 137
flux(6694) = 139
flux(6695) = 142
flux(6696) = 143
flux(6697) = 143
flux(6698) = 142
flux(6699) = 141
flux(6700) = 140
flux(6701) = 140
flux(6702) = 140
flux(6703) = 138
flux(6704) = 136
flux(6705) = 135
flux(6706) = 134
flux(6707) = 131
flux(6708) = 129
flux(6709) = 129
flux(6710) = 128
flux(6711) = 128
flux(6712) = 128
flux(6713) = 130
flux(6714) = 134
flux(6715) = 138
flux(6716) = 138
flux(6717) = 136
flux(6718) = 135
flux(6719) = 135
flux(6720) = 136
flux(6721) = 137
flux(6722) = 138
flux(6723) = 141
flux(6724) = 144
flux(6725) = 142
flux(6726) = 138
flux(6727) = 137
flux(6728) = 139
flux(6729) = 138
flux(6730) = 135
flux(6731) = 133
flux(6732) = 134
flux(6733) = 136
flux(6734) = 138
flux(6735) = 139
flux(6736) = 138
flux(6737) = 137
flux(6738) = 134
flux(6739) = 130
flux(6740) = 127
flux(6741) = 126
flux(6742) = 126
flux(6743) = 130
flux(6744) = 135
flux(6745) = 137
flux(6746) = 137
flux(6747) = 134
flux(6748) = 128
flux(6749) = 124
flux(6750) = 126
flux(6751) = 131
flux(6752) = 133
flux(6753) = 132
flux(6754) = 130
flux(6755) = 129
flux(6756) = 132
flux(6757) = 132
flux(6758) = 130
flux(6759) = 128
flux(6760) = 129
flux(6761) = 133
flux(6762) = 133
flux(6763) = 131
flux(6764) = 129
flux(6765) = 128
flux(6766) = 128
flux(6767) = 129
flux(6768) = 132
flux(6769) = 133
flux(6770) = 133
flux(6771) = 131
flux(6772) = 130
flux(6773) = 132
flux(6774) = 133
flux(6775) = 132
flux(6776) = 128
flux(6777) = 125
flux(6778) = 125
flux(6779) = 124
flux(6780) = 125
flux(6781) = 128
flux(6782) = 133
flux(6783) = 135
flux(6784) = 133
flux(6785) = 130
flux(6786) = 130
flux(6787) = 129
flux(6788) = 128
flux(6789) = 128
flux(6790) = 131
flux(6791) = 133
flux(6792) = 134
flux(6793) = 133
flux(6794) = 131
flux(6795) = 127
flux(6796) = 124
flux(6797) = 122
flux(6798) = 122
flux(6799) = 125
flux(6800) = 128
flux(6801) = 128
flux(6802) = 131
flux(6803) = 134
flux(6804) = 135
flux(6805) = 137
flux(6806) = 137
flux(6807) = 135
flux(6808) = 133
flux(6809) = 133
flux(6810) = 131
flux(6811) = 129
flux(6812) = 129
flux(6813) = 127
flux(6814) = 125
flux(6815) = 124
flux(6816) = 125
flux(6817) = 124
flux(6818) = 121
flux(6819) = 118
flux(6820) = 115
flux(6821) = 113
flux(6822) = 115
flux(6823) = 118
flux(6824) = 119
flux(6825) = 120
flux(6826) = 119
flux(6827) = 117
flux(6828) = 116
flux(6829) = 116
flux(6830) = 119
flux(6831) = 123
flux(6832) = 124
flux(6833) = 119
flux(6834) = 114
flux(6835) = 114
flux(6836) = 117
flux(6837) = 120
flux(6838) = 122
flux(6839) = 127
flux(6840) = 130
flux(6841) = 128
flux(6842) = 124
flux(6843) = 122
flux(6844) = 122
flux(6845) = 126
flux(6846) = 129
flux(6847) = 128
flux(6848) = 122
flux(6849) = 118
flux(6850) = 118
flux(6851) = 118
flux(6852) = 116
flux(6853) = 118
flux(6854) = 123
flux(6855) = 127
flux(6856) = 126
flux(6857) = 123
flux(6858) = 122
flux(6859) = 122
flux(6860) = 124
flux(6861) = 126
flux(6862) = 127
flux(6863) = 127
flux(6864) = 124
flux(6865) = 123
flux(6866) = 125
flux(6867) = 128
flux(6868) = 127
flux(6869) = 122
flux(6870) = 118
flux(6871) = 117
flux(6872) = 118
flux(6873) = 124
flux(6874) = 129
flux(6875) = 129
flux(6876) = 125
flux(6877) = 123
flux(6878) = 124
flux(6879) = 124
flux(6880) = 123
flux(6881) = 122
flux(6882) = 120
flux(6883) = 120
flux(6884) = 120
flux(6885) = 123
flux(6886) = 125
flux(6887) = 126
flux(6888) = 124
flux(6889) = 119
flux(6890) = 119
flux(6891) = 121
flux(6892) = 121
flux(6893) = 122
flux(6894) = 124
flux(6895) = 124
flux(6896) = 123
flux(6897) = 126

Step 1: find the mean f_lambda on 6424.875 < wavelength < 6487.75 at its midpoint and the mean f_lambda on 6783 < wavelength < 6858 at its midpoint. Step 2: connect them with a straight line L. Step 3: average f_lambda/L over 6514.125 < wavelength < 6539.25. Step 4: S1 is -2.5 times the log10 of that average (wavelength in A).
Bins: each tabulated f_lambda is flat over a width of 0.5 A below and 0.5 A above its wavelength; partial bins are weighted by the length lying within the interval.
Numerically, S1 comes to 0.22 mag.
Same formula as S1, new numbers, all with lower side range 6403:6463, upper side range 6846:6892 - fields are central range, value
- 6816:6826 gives 0.053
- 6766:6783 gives -0.032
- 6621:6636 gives -0.022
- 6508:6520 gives 0.097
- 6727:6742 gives -0.060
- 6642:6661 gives 0.031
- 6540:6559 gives 0.025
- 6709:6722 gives -0.049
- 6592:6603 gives 0.023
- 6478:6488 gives 0.020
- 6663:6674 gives -0.035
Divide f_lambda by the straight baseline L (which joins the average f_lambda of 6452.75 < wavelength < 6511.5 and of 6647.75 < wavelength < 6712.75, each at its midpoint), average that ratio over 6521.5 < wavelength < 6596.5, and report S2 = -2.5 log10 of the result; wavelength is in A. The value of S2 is 0.06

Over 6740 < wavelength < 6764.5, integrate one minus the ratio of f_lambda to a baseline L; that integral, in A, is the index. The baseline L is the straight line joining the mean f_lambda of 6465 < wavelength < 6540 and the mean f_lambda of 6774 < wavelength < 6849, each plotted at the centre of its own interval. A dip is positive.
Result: -1.0 A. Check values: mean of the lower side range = 125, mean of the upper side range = 126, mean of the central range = 131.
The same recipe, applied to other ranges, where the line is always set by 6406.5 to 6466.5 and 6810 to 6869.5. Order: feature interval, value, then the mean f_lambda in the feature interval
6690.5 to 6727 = -2.7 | 137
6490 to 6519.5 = 1.4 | 129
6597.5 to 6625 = 0.3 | 130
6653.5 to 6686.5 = -1.6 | 135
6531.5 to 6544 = 1.2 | 121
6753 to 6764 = -0.5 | 131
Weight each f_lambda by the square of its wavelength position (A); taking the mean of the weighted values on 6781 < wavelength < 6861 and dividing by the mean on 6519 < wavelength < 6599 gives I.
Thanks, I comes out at 1.07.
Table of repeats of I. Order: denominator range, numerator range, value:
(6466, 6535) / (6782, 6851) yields 1.11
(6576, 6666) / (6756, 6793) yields 1.05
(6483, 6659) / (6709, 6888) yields 1.07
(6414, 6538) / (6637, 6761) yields 1.10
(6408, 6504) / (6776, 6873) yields 1.03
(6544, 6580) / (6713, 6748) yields 1.08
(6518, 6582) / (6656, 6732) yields 1.15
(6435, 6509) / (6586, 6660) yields 1.01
